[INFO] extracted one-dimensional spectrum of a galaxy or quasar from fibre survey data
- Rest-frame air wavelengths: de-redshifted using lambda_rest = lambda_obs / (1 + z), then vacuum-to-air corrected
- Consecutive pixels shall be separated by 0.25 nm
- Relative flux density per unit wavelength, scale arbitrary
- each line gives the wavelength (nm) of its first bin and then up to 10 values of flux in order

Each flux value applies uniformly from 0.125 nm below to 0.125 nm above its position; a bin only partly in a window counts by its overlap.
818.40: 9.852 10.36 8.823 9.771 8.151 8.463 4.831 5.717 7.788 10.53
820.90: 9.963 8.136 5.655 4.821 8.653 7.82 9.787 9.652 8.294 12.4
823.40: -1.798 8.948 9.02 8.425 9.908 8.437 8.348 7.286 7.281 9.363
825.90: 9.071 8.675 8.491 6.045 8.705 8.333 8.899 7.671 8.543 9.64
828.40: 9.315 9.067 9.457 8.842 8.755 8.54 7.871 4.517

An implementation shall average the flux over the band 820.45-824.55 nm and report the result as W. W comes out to 8.13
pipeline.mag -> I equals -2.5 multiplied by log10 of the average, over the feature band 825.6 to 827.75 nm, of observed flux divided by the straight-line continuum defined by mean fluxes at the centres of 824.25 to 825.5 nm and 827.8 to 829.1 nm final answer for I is 0.050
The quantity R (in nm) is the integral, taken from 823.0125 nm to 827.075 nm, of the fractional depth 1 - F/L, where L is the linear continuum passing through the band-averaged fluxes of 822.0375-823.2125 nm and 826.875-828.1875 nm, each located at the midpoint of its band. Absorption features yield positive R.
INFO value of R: 0.43 nm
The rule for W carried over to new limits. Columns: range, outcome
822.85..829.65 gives 8.35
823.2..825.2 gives 7.51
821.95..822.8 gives 9.02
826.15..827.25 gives 7.97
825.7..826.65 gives 8.44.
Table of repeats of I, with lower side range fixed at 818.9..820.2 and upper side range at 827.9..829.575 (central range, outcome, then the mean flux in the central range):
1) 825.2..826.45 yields 0.02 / 8.5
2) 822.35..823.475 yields 0.03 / 7.95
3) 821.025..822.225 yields 0.14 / 6.98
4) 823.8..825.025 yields -0.05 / 8.82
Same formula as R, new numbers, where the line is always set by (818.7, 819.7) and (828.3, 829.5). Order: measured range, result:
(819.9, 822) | 0.349 nm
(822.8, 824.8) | 0.235 nm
